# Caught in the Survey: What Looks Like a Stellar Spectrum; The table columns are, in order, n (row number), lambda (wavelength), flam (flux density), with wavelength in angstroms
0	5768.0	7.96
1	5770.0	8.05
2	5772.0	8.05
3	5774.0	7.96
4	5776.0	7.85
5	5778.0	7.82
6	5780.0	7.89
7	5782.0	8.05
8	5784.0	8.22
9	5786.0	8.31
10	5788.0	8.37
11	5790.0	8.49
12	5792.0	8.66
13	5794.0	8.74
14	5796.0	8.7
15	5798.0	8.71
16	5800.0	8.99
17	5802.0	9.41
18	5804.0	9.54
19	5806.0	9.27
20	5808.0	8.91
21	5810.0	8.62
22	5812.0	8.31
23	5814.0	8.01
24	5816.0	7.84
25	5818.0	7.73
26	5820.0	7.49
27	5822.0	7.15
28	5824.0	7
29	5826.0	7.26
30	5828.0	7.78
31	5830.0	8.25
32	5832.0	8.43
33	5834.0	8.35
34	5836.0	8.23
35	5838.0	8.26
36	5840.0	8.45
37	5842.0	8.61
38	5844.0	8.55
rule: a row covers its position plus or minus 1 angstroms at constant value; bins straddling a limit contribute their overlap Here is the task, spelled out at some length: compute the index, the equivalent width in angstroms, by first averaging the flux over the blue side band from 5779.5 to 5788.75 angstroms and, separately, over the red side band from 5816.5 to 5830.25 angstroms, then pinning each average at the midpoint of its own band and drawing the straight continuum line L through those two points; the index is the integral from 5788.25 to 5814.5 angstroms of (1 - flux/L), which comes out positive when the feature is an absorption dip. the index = -3.1 angstroms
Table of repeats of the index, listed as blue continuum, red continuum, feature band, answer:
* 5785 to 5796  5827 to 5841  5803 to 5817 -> -0.39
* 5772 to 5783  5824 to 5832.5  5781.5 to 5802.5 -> -1.89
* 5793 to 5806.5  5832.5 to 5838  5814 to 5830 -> 1.92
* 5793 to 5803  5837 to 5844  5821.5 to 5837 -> 1.35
